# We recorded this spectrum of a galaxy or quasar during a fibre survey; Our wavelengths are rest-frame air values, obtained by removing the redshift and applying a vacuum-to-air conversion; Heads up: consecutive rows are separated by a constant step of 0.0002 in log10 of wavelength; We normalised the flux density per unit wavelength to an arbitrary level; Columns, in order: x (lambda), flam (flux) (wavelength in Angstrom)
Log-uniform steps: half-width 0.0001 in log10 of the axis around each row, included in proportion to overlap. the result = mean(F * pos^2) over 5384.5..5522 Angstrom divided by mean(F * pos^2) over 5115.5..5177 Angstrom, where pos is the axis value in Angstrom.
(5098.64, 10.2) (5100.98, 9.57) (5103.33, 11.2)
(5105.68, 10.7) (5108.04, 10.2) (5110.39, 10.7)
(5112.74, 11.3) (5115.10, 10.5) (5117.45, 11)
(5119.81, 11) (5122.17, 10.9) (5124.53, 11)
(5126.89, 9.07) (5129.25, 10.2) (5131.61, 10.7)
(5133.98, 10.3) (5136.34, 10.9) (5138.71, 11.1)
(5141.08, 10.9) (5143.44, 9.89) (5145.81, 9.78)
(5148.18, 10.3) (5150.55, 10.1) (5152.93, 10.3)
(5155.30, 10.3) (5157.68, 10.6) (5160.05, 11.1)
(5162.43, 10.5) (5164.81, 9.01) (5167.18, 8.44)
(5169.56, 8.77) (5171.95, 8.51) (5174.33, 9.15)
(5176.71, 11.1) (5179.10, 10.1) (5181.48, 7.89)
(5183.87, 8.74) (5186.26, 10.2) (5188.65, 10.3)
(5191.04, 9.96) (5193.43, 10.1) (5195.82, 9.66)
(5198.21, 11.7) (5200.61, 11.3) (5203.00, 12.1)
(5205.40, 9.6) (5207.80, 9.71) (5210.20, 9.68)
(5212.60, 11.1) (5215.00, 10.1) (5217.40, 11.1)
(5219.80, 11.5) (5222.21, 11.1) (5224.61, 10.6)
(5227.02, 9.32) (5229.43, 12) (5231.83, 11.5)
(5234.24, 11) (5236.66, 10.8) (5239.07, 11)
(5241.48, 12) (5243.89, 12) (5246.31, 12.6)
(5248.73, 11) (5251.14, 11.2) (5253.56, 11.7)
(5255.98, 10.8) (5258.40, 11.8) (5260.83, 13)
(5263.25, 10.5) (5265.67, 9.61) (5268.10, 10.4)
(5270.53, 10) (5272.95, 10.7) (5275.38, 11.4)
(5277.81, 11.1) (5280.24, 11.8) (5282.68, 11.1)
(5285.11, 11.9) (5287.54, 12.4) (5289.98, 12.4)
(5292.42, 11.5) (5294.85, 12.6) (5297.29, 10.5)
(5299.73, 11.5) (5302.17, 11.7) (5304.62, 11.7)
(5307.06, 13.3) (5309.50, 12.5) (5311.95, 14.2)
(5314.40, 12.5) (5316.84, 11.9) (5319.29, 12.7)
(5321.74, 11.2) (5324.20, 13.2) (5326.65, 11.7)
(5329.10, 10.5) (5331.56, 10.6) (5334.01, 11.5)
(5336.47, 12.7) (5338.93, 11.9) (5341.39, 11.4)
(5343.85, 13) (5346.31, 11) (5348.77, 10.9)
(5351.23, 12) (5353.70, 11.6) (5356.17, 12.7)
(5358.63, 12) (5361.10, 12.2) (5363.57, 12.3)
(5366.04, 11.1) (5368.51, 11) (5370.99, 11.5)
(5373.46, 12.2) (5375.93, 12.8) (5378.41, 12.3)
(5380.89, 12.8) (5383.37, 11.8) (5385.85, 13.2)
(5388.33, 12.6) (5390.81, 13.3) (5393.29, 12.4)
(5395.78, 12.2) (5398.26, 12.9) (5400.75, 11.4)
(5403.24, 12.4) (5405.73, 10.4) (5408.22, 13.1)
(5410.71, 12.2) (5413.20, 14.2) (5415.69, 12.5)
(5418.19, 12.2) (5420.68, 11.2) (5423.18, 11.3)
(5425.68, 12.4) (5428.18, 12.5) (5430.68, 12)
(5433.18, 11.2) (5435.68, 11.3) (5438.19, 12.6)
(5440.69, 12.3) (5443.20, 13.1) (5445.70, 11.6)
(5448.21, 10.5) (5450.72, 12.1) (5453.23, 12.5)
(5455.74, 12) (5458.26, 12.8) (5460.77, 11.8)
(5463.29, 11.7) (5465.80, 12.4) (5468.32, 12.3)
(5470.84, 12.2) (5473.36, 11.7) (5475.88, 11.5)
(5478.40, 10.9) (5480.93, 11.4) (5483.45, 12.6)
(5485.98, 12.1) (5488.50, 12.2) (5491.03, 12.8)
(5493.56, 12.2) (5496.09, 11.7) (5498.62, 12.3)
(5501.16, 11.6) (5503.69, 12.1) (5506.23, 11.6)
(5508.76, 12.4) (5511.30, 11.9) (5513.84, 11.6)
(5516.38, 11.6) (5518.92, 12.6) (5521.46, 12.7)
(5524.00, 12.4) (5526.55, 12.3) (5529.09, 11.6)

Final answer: 1.34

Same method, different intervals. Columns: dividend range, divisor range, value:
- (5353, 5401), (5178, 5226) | 1.27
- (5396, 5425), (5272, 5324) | 1.06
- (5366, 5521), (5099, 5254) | 1.27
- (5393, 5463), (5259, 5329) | 1.08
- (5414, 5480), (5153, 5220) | 1.31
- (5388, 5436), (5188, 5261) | 1.19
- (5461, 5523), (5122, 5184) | 1.37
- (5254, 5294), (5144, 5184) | 1.21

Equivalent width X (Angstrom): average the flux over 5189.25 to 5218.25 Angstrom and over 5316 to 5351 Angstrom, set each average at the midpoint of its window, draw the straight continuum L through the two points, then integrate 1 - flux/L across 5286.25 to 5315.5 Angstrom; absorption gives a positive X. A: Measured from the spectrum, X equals -2.1 Angstrom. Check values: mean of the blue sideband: 10.5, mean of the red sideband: 11.7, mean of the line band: 12.2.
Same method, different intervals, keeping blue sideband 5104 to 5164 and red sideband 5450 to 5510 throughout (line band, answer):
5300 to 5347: -2.9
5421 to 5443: -0.3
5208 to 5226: 0.4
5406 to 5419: -1.0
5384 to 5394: -1.0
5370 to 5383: -0.8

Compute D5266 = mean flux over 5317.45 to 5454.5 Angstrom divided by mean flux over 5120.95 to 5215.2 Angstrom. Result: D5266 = 1.19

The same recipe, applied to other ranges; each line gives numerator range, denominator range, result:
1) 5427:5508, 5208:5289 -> 1.08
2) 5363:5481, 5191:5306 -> 1.09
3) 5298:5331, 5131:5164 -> 1.16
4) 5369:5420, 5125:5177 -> 1.23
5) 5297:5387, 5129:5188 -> 1.21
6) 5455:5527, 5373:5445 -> 0.98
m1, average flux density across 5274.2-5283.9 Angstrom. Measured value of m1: 11.3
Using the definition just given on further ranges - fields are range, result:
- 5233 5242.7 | 11.2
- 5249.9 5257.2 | 11.2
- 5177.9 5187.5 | 9.23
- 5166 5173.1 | 8.56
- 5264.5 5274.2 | 10.2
